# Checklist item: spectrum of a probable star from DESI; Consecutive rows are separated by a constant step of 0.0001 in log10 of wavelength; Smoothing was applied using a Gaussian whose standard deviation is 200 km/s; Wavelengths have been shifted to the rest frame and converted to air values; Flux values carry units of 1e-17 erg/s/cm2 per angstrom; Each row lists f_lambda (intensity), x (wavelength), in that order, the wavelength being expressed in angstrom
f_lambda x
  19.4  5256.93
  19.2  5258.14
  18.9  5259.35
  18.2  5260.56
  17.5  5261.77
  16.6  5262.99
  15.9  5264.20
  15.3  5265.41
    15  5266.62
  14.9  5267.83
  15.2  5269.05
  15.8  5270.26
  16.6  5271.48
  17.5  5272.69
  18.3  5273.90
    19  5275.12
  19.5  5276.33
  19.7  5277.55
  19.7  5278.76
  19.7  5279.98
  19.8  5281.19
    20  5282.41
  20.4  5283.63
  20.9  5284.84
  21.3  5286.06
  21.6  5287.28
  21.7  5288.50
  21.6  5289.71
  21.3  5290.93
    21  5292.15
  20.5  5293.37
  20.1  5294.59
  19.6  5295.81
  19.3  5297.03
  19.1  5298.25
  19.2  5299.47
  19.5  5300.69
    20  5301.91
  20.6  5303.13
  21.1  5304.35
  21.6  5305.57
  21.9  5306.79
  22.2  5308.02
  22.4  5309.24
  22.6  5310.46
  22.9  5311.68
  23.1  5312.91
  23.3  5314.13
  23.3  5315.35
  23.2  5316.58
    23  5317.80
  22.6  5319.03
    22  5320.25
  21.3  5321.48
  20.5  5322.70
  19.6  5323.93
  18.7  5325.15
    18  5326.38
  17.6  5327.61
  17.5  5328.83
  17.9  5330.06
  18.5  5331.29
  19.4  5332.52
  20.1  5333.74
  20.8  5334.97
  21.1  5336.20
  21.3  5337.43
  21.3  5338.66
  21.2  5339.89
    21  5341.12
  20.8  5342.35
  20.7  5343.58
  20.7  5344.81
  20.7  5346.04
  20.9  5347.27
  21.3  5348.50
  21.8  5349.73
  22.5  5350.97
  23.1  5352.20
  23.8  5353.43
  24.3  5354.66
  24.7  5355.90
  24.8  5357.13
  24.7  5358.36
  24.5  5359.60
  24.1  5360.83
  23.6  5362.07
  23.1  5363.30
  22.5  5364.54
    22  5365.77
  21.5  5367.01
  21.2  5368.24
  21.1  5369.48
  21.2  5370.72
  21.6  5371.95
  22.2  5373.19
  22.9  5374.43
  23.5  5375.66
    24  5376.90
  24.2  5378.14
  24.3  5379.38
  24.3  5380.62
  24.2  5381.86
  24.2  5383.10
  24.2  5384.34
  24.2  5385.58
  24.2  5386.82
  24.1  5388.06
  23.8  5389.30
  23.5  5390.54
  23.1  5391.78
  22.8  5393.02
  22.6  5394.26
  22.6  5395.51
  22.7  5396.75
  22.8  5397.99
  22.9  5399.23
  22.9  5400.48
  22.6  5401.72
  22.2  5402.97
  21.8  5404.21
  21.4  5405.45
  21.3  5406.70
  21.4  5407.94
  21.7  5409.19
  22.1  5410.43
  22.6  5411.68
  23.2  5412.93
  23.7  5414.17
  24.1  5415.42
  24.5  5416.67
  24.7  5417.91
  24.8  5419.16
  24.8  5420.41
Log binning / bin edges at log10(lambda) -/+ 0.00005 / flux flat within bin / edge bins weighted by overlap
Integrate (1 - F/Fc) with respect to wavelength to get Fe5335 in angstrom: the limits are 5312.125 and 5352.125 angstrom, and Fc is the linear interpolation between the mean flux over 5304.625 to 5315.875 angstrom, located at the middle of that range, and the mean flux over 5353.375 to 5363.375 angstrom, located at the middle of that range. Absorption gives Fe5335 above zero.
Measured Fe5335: 4.24 angstrom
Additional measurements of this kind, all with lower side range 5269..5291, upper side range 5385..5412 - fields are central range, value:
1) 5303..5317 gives -1.4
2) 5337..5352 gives 0.0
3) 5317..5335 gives 0.8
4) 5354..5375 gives -1.1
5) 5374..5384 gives -0.8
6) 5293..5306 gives 0.0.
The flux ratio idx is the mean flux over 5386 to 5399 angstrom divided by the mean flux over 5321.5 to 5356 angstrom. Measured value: 1.1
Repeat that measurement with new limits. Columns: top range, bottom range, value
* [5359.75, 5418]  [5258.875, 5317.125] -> 1.16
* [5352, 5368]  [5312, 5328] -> 1.11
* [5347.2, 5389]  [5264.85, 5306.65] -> 1.20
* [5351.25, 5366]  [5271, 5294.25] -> 1.19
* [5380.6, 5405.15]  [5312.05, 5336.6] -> 1.13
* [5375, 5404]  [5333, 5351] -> 1.12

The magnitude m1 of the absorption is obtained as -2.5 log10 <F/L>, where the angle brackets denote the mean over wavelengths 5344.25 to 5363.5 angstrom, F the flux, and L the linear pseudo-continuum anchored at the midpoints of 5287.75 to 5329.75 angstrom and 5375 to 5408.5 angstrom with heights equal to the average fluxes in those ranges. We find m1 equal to -0.04 mag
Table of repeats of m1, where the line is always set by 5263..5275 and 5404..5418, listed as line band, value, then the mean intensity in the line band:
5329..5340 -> -0.05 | 20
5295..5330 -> -0.15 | 20.9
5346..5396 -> -0.11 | 23.1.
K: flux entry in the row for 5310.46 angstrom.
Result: 22.6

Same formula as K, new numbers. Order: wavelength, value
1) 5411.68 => 22.6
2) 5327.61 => 17.6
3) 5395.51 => 22.6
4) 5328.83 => 17.5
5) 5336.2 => 21.1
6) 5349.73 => 21.8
